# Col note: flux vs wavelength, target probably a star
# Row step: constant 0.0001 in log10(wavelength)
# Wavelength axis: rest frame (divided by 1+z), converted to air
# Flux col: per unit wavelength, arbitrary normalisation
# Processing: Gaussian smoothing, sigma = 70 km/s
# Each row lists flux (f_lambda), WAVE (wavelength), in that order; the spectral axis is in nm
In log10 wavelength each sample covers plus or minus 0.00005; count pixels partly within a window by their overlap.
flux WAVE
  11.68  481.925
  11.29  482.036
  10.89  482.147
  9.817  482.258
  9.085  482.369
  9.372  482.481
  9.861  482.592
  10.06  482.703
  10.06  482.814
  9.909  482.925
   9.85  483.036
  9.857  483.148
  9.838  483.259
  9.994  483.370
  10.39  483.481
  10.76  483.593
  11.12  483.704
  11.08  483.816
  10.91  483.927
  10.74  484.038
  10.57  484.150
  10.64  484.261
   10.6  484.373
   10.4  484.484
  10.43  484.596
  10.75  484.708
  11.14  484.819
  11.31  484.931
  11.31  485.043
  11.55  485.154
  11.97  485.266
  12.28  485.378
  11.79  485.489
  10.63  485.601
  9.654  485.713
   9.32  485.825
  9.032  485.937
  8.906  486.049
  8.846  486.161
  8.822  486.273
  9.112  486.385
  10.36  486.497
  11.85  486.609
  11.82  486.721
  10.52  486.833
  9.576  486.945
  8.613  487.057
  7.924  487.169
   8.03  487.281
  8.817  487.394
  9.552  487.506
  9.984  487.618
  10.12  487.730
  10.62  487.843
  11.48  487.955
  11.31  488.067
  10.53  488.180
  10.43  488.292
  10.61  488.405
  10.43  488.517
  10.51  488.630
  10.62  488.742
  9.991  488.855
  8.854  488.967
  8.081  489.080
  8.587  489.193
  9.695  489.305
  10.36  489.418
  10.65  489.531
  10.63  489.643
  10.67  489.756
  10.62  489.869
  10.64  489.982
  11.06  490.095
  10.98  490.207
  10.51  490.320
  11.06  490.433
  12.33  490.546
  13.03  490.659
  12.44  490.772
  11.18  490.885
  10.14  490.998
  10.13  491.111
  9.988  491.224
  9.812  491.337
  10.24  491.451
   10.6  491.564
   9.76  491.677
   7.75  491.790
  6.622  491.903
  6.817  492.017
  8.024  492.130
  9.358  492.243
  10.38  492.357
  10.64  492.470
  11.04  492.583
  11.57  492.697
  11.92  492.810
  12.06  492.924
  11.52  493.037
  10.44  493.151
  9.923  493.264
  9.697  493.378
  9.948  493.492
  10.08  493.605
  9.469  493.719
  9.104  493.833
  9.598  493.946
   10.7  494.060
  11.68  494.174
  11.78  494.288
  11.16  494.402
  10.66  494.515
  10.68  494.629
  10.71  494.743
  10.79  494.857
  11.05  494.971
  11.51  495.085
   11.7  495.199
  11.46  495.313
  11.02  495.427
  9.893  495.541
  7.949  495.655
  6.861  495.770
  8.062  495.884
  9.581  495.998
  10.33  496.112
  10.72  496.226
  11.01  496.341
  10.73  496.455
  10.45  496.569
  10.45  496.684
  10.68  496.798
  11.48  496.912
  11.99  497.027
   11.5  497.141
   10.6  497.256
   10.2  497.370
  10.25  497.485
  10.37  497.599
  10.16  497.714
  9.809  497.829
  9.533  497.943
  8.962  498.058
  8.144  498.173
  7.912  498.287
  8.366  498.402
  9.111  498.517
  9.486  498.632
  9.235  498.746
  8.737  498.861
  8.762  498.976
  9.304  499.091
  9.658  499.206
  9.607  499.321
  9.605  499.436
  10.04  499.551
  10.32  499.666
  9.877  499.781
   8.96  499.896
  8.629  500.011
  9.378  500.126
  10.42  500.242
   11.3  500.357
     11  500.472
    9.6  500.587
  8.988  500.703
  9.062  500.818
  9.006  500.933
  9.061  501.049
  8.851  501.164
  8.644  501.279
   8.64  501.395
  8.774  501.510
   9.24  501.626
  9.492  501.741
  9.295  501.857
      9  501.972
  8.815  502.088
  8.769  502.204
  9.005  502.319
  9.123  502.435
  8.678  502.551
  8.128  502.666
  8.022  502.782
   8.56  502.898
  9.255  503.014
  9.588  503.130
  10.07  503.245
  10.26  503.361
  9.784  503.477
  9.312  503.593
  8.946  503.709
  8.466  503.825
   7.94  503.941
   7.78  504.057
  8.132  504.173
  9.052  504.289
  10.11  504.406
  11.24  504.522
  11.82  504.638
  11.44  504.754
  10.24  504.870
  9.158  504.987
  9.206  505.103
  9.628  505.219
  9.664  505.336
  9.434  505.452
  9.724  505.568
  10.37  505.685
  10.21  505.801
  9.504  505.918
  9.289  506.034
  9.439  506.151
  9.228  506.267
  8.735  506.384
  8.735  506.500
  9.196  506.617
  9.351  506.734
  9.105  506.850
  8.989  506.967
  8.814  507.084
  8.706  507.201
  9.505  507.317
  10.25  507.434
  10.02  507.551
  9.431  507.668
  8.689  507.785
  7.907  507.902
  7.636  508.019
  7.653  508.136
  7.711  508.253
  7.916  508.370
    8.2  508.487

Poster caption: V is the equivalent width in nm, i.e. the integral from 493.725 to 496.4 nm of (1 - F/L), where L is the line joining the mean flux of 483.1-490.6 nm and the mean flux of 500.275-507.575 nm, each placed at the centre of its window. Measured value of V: -0.13 nm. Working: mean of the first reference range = 10.3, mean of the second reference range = 9.35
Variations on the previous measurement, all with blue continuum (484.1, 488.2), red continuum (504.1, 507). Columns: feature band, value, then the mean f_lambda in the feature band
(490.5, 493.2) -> -0.062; 10.3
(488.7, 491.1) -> -0.100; 10.6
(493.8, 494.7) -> -0.064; 10.7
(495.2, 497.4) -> -0.080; 10.3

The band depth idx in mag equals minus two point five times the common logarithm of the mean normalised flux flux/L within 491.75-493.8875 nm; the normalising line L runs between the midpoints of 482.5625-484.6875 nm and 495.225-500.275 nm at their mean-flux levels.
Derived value 0.017 mag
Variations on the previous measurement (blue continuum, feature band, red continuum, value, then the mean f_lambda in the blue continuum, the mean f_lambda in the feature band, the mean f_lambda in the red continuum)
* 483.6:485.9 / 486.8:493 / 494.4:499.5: 0.038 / 10.9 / 10.1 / 9.99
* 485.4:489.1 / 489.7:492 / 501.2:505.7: -0.066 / 9.94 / 10.4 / 9.29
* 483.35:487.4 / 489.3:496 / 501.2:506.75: -0.044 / 10.3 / 10.3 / 9.3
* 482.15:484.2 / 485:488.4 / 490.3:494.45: 0.009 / 10.2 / 10.2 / 10.3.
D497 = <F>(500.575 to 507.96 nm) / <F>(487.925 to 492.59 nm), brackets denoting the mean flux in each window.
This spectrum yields 0.9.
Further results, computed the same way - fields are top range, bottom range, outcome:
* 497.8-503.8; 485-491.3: 0.89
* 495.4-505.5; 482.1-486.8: 0.92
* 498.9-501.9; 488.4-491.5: 0.90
